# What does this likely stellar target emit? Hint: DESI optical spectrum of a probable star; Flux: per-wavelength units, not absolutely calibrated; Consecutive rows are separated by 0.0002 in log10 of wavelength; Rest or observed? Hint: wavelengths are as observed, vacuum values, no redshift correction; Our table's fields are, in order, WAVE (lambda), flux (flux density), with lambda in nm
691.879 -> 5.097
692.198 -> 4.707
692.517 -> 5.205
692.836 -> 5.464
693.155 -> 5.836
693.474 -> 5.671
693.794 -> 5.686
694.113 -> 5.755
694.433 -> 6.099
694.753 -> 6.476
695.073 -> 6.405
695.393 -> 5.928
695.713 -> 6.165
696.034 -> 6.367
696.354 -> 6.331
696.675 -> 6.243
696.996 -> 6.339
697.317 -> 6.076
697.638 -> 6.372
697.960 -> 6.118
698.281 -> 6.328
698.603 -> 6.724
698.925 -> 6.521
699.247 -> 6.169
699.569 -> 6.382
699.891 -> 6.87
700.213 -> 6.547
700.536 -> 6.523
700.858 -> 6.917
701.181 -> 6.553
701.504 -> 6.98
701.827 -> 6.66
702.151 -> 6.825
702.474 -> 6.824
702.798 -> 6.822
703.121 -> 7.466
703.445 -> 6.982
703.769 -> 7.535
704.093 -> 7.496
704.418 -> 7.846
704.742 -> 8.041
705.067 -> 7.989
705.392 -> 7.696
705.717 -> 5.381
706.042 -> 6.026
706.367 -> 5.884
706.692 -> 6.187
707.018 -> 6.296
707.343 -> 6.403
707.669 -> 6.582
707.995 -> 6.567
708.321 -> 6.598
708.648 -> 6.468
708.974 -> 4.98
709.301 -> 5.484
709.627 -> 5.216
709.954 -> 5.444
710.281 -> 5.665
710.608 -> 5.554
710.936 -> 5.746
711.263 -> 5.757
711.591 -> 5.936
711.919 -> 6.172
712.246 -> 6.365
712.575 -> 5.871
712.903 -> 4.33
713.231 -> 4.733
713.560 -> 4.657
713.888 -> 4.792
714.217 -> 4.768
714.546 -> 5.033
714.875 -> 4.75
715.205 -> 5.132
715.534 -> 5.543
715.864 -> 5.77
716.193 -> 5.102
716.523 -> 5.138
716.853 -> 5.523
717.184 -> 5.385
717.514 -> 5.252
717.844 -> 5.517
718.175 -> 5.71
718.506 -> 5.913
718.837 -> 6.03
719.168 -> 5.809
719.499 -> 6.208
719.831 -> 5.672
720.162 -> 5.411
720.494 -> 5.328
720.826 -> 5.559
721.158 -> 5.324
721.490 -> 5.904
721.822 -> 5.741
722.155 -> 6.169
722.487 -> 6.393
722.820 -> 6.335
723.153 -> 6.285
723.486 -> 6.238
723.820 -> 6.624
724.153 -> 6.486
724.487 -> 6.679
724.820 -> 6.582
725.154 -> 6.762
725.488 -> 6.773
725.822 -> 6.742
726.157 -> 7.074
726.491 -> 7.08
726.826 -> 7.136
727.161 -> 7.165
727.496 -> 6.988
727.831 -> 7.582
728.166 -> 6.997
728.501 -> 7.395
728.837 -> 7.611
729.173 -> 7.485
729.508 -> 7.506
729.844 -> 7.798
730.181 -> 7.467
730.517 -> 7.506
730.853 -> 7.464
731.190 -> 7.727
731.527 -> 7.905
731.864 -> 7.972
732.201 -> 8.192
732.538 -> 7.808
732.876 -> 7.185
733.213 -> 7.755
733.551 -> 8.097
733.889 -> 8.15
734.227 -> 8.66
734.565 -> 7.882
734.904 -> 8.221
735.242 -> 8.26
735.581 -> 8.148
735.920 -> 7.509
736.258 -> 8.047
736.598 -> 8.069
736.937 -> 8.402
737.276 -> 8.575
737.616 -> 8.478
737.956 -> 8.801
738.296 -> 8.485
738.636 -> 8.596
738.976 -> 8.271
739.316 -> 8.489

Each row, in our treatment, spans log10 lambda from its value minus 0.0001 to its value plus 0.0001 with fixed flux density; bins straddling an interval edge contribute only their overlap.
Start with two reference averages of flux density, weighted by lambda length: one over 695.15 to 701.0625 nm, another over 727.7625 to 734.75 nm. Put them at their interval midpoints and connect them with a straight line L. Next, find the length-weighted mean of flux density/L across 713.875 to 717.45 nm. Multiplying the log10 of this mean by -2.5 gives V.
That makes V 0.34 mag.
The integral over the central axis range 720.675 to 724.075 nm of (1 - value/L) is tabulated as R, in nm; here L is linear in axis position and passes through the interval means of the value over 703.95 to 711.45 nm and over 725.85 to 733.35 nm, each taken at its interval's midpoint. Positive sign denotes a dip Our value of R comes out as 0.49 nm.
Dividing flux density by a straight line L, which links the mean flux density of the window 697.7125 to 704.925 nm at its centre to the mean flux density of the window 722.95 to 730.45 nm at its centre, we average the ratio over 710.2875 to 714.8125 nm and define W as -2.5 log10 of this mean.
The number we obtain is 0.28 mag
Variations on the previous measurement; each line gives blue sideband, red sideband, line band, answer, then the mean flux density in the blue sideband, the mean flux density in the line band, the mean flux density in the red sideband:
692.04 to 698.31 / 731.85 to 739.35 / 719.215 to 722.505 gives 0.271 mag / 5.97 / 5.75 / 8.18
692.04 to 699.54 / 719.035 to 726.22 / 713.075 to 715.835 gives 0.230 mag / 6.05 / 4.97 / 6.18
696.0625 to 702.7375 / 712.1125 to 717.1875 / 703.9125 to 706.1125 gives -0.203 mag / 6.52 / 7.26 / 5.17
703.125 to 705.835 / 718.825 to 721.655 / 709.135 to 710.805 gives 0.235 mag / 7.41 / 5.48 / 5.68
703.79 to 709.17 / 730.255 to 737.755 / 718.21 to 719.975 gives 0.225 mag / 6.67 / 5.91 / 7.99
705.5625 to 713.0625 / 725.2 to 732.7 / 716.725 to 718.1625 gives 0.193 mag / 5.87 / 5.45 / 7.42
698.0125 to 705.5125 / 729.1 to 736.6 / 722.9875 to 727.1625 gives 0.139 mag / 6.97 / 6.72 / 7.86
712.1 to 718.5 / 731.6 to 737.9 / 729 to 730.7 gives -0.027 mag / 5.24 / 7.55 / 8.09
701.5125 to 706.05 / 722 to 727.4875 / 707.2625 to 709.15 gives 0.130 mag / 7.15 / 6.25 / 6.67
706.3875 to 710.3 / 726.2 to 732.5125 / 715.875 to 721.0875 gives 0.204 mag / 6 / 5.57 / 7.5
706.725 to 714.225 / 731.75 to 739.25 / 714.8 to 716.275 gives 0.170 mag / 5.7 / 5.3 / 8.17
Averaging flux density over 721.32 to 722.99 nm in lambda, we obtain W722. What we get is 6.11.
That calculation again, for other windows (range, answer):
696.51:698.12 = 6.23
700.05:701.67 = 6.71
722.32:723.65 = 6.32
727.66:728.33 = 7.29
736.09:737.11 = 8.17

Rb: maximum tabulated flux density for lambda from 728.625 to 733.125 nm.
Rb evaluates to 8.192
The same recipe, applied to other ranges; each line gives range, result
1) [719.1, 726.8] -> 7.08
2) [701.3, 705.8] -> 8.041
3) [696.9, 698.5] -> 6.372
